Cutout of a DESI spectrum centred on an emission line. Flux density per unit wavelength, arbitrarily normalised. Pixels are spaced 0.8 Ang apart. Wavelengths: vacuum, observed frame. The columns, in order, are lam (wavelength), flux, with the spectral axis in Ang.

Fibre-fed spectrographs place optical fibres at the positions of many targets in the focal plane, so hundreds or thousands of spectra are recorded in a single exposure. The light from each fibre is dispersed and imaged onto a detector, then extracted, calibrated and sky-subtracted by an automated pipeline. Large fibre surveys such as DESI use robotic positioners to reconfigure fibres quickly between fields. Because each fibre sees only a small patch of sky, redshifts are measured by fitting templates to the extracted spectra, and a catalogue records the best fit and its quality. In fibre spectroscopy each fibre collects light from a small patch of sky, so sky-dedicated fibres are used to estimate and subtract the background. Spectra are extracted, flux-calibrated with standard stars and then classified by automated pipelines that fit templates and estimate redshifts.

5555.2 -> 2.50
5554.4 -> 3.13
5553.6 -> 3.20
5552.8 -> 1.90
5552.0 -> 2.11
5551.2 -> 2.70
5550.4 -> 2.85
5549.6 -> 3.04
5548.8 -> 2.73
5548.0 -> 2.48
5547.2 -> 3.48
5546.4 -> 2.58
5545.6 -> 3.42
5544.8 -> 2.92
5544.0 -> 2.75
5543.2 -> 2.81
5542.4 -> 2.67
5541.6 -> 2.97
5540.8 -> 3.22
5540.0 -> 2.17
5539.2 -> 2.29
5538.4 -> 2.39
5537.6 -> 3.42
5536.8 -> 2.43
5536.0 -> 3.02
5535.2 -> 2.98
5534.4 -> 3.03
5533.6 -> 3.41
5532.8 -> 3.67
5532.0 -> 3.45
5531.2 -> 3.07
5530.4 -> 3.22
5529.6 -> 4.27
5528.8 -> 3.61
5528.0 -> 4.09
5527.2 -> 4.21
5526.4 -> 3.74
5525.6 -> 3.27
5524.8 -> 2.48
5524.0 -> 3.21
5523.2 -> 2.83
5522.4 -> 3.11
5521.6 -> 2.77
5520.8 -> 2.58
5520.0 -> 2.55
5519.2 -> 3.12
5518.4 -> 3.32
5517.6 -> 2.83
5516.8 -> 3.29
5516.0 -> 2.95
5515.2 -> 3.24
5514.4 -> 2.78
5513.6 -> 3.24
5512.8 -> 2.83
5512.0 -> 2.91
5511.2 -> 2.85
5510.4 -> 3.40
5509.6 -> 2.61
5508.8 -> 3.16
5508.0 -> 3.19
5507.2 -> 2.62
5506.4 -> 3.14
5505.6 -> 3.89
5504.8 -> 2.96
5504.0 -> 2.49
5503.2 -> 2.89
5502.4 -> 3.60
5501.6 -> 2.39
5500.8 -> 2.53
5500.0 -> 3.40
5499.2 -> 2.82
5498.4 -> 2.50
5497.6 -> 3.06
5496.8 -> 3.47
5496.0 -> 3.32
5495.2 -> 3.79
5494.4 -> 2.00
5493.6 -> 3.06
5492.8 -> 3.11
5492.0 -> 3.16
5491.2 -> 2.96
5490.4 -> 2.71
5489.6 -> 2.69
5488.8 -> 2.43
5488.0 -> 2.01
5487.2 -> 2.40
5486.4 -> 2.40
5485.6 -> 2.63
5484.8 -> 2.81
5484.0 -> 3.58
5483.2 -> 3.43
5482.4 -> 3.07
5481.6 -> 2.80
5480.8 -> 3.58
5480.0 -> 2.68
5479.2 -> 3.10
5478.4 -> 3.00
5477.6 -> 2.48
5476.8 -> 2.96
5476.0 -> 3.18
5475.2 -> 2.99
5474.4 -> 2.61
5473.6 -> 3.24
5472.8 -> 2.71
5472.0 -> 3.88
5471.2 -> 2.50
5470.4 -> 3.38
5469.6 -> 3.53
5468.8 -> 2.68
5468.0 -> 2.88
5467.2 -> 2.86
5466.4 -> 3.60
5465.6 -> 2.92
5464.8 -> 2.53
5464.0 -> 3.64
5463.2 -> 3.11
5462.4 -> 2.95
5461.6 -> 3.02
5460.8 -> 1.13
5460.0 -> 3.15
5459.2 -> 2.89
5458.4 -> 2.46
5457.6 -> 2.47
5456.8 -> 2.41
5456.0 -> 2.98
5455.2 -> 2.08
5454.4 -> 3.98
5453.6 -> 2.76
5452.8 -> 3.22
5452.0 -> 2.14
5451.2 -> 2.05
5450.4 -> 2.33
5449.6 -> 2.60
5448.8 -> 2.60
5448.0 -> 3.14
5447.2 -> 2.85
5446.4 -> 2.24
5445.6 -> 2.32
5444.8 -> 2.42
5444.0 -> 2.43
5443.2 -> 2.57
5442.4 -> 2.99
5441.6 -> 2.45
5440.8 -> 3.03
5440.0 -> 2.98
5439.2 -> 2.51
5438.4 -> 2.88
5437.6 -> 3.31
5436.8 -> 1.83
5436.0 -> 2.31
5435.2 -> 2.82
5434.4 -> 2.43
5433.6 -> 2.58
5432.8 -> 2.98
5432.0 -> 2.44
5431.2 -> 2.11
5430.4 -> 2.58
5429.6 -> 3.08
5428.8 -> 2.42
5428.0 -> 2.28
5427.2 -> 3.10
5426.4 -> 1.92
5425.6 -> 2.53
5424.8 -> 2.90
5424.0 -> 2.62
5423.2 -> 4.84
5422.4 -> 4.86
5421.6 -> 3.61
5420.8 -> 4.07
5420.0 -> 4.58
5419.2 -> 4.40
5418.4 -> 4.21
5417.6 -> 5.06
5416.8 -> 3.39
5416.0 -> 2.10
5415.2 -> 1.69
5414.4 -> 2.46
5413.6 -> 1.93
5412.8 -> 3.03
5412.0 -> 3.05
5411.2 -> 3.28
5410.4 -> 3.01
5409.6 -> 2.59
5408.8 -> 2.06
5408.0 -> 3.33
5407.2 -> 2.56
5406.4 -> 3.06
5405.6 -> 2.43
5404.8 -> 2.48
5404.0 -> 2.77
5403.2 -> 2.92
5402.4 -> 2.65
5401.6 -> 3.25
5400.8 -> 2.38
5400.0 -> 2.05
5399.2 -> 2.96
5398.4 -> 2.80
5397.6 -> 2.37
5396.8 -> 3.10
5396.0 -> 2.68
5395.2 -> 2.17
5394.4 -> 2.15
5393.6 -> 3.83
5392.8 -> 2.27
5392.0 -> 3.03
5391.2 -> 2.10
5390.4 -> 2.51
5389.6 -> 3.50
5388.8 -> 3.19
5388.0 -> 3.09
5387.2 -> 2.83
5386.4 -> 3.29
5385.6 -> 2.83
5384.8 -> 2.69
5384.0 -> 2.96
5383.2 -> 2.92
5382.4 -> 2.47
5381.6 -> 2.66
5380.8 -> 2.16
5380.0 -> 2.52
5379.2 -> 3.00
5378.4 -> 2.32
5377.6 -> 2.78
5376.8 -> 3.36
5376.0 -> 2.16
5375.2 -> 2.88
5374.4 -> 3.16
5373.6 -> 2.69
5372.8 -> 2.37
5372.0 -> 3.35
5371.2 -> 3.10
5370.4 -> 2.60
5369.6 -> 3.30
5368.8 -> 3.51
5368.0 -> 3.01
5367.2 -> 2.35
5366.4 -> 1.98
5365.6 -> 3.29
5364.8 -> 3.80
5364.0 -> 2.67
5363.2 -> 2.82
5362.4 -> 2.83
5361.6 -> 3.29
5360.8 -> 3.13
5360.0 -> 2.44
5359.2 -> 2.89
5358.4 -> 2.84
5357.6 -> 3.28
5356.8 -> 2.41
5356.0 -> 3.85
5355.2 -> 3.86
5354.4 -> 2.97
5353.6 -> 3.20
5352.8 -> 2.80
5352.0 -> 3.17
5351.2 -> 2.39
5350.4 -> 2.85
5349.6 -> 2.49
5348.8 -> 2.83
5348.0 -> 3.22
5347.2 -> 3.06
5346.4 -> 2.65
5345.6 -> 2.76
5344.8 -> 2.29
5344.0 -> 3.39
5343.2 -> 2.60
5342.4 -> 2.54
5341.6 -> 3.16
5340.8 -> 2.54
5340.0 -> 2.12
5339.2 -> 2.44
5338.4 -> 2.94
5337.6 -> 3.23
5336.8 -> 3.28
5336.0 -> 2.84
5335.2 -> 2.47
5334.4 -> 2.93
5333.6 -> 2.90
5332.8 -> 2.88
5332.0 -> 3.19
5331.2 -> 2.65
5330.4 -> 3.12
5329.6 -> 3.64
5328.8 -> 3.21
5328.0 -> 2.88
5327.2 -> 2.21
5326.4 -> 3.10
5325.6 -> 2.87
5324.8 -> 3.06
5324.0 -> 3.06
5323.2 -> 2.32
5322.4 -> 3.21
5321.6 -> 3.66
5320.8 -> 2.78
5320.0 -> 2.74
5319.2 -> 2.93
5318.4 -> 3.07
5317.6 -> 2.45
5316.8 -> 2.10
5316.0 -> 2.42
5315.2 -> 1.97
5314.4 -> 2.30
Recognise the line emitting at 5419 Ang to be H-beta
